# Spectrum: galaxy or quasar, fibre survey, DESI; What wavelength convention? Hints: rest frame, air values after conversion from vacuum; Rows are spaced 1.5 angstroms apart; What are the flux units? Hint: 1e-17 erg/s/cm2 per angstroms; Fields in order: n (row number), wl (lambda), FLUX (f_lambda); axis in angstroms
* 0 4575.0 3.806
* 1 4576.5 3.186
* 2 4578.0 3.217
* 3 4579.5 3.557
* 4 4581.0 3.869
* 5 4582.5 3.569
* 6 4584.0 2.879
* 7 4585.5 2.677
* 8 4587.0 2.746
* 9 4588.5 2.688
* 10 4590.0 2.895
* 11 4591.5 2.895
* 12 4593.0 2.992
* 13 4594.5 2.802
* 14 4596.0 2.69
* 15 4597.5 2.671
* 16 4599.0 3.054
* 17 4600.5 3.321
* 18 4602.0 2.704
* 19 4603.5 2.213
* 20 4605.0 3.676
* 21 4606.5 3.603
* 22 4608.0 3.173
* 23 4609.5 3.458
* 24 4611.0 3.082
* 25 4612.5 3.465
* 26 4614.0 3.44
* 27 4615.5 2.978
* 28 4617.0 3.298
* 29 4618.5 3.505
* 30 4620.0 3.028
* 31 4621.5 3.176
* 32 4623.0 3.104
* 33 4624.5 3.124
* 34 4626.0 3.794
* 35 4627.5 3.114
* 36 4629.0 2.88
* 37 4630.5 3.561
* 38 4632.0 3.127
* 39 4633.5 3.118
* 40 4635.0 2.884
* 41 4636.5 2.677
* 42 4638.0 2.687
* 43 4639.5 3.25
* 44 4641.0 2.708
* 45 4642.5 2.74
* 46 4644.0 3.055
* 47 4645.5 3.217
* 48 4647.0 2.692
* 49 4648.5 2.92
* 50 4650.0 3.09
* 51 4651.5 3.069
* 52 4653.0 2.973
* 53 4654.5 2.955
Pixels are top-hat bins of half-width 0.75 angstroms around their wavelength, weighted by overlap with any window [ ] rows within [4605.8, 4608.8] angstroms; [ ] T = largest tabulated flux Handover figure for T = 3.603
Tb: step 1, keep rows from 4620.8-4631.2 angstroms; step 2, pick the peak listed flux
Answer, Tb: 3.794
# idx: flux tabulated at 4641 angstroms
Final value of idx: 2.708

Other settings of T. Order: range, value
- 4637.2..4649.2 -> 3.25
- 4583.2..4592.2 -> 2.895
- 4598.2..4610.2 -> 3.676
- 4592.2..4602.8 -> 3.321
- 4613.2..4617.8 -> 3.44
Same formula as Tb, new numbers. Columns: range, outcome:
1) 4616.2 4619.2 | 3.505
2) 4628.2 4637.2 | 3.561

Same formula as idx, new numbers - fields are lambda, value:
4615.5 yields 2.978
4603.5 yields 2.213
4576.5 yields 3.186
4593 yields 2.992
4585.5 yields 2.677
